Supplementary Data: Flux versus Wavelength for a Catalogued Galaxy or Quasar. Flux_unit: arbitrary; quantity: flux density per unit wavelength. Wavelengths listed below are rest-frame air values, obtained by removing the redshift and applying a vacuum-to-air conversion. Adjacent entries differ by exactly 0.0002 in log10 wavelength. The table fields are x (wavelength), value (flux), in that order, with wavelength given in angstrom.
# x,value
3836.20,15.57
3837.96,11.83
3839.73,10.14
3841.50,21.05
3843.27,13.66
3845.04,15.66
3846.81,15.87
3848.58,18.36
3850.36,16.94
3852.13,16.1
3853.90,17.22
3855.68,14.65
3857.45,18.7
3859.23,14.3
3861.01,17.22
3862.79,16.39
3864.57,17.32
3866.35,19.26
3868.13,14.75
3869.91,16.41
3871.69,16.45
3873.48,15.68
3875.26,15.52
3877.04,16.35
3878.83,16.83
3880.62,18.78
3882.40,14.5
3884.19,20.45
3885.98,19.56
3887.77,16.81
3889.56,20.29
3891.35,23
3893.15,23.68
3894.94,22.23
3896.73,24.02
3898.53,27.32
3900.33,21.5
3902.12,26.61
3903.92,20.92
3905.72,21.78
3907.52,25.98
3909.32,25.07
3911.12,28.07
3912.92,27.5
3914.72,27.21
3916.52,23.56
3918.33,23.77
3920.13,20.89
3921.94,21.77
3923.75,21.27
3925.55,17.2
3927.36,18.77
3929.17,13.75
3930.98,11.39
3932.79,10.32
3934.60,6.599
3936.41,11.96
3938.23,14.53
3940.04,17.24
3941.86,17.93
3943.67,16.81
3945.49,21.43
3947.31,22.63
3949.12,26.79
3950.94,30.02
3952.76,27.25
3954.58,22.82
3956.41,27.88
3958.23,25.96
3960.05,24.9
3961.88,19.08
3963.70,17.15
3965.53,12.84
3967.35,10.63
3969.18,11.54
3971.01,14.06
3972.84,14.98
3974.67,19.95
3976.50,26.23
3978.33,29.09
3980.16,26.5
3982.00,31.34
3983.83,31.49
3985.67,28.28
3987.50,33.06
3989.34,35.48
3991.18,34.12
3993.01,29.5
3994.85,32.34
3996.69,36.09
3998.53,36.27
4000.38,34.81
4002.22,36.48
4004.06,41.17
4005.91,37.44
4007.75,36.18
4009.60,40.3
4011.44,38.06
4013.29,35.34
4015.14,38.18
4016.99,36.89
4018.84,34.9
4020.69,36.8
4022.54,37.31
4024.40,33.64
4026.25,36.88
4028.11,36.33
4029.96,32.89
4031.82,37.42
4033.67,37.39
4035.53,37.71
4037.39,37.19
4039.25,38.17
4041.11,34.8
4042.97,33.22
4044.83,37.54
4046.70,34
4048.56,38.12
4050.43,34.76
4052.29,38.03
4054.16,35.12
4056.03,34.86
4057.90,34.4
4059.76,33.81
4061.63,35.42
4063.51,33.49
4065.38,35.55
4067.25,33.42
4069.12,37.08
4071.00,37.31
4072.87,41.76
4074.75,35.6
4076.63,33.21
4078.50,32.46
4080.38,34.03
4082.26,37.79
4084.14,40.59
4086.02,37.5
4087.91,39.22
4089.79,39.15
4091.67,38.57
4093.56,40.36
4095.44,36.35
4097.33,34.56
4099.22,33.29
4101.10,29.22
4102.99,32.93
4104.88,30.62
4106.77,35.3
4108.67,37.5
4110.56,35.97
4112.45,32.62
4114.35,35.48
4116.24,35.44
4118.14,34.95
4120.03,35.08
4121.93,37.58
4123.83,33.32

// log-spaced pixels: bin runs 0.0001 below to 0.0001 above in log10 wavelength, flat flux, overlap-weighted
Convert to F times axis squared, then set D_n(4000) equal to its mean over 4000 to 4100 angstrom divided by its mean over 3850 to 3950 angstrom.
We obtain 2.0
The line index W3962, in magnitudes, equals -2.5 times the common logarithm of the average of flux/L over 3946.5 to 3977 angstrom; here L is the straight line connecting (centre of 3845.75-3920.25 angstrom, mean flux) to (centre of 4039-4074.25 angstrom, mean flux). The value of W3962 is 0.28 mag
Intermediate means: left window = 19.9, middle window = 20.8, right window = 35.8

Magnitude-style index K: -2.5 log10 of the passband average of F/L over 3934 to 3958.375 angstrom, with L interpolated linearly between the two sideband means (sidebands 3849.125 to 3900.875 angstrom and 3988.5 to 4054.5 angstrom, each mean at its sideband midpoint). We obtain 0.30 mag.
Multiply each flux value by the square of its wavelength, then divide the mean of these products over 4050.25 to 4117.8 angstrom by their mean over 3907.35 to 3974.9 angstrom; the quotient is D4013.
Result 1.9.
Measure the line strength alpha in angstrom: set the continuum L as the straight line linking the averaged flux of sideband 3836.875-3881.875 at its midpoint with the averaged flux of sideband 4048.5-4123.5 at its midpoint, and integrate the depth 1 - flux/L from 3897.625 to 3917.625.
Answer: -4.60 angstrom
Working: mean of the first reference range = 16.2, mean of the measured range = 25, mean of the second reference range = 35.7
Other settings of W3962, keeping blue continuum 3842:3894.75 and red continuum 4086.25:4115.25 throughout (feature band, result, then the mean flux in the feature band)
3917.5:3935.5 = 0.30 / 16.5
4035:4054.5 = -0.17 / 36.2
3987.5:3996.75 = -0.23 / 33.2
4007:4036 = -0.24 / 36.6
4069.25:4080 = -0.08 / 36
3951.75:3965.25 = 0.06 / 23.1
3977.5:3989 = -0.15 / 30.2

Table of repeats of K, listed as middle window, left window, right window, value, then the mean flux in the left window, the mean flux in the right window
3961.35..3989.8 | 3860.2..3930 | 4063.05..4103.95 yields 0.214 mag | 20.5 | 36.1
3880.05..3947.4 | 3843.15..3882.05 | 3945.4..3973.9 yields -0.091 mag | 16.5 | 20.6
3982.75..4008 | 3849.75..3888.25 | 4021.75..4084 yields -0.152 mag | 16.8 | 35.8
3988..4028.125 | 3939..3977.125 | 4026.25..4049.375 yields -0.193 mag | 20.3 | 36.3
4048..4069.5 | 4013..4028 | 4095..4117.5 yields 0.001 mag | 36.3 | 34.1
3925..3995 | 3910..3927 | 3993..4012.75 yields 0.367 mag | 23.3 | 36.5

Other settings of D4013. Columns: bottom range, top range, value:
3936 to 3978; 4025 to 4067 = 1.87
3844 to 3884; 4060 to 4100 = 2.45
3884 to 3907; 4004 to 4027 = 1.76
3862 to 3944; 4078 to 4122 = 2.04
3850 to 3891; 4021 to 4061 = 2.29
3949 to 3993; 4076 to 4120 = 1.56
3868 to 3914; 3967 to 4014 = 1.52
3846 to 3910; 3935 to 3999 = 1.30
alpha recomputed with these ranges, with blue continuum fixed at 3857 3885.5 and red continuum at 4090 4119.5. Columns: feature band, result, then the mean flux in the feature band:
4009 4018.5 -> -3.3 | 37.5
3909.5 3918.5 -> -2.7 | 26.1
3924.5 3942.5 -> 6.4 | 14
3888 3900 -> -2.8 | 23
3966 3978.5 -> 3.8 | 17.2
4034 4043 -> -2.0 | 36.6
